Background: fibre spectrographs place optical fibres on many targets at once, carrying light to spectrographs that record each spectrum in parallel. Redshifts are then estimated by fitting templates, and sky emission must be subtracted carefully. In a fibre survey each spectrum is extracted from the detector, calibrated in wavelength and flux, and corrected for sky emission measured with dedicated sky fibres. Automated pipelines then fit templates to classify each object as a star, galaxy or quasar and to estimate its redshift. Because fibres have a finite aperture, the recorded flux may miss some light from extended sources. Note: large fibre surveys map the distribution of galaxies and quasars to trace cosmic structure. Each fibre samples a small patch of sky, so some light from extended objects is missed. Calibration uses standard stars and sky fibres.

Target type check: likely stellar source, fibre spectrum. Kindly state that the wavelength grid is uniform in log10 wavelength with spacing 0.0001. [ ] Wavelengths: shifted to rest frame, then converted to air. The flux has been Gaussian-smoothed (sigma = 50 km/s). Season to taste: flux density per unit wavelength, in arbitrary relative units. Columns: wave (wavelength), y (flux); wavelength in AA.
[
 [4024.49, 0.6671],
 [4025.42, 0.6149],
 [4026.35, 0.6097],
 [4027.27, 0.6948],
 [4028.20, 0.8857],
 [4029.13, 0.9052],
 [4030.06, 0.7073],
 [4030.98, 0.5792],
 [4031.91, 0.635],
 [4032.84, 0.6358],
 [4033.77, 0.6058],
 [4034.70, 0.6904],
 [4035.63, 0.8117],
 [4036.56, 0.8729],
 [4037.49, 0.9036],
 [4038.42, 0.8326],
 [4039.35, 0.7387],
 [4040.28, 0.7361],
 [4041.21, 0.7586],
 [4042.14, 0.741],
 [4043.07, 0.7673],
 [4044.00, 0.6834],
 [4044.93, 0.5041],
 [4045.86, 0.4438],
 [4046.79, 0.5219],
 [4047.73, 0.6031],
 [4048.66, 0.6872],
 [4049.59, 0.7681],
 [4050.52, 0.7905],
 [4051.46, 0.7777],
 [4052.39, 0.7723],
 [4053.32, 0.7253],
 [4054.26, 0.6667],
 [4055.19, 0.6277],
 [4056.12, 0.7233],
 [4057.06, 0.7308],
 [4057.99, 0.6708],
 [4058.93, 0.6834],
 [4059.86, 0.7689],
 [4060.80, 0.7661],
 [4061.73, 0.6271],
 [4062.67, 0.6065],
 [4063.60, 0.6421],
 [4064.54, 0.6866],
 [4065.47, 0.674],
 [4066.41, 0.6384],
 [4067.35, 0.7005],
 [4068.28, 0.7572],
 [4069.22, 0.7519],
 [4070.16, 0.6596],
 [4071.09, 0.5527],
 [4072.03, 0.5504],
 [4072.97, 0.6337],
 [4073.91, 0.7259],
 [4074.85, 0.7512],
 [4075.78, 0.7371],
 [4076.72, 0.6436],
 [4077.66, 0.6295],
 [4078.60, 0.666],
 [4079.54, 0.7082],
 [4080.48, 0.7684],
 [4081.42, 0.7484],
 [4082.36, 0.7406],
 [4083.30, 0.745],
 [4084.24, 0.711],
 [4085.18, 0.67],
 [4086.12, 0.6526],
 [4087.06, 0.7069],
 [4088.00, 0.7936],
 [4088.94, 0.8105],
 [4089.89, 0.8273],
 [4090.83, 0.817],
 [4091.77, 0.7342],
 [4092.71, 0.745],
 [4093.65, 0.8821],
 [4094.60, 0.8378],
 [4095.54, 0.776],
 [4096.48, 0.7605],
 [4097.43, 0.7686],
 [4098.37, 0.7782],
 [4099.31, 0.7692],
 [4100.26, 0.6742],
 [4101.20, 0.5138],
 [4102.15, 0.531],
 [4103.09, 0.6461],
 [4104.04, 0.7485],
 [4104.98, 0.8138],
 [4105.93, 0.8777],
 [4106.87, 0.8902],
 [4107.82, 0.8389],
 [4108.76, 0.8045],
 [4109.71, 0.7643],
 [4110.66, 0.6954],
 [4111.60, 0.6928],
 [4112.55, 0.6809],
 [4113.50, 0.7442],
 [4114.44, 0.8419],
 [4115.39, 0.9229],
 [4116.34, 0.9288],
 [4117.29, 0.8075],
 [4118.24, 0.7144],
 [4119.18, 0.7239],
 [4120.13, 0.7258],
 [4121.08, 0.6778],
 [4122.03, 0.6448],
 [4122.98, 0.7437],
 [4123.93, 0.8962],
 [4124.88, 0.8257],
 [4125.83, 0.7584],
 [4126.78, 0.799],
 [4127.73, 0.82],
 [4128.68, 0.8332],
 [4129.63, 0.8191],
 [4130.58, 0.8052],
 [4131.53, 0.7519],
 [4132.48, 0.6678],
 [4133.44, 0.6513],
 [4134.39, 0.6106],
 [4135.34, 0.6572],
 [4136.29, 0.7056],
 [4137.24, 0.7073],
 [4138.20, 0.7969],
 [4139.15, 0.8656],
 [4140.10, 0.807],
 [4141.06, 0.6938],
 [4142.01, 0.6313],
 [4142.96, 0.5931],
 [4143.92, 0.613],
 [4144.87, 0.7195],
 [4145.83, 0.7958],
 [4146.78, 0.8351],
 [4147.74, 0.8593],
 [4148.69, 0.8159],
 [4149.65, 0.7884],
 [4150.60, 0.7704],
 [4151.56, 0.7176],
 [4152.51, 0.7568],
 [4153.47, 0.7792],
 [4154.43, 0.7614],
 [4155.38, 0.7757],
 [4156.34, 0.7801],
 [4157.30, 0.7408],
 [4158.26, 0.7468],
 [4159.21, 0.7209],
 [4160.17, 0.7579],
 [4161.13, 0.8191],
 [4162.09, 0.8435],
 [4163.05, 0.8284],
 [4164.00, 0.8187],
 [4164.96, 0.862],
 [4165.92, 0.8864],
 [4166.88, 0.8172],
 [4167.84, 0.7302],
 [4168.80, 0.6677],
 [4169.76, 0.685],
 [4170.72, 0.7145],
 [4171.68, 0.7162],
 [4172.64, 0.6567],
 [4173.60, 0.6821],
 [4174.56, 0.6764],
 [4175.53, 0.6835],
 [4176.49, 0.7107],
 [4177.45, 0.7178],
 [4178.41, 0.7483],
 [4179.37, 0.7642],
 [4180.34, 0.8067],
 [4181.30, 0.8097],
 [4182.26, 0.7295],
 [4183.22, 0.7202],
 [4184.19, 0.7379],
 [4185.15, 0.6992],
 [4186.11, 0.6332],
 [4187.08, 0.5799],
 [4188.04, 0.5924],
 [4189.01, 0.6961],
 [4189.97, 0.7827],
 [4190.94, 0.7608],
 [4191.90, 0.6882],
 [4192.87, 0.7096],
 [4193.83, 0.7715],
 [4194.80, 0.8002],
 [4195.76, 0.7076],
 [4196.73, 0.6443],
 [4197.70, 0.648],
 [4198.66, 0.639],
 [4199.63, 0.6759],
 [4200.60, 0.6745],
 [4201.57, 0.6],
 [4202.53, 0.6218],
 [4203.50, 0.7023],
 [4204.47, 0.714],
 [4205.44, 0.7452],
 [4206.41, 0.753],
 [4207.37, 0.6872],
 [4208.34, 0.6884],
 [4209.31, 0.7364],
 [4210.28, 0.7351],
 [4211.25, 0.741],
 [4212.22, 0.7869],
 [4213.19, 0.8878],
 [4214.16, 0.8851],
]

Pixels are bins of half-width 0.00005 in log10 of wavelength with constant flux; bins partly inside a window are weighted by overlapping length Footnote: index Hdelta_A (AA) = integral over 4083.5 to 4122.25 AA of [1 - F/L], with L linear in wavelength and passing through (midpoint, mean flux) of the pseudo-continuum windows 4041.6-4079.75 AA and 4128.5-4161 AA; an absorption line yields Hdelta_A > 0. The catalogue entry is -2.4 AA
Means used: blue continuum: 0.677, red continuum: 0.745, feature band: 0.755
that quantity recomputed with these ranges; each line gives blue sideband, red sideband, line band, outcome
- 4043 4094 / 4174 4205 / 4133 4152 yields -0.9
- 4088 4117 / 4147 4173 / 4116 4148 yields 1.0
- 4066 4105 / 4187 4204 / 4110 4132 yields -2.2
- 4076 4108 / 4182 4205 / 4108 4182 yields -4.4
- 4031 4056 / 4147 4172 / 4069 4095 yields 0.2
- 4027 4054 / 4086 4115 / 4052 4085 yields 2.0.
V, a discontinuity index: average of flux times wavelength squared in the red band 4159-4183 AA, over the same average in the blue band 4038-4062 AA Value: 1.1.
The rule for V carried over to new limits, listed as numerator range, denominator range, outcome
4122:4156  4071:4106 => 1.07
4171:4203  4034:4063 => 1.06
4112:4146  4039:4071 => 1.13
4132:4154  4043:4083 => 1.12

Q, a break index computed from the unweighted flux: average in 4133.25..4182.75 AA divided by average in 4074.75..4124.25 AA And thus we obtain 1.0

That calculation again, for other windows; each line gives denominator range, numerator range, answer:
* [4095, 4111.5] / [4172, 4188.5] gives 0.95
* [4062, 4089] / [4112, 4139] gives 1.10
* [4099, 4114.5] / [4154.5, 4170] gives 1.06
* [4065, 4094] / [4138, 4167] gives 1.08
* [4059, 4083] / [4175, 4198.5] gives 1.04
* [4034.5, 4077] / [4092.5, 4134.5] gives 1.09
